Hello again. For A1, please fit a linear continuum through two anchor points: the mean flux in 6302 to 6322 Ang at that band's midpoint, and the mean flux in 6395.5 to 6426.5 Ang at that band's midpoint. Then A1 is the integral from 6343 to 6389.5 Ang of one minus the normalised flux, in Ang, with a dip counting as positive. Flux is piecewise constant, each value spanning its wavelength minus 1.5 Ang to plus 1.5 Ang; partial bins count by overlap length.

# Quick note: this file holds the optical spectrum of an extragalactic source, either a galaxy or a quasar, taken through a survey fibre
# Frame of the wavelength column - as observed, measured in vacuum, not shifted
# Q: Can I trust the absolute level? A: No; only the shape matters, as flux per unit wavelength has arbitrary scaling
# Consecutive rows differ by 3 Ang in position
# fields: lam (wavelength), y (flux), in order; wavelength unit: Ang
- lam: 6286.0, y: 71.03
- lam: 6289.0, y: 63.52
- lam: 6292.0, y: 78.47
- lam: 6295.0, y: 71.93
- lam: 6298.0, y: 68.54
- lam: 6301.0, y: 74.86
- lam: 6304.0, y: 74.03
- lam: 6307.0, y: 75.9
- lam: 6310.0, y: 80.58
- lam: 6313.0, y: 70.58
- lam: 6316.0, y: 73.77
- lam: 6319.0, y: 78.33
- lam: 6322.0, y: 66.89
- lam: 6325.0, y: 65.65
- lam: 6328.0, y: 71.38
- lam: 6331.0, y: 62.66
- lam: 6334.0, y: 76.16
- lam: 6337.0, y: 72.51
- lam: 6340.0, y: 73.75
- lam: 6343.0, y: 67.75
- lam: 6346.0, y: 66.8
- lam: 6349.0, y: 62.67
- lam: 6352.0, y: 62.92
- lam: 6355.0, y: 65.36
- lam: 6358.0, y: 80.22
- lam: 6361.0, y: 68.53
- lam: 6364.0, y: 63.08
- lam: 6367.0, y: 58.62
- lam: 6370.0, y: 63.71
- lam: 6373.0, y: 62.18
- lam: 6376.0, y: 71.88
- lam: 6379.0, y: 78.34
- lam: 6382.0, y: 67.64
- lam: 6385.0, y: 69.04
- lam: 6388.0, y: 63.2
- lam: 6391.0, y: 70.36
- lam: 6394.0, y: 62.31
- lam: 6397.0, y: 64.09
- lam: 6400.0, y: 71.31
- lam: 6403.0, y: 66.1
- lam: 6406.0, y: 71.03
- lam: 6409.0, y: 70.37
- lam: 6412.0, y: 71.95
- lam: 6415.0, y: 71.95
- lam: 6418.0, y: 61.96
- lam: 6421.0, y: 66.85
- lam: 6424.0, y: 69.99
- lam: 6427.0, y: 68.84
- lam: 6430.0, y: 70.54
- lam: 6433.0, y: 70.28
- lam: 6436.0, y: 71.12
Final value 2.9 Ang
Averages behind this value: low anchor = 74.9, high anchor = 68.6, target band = 67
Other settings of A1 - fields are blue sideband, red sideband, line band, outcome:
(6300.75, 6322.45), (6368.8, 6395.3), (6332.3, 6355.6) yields 0.97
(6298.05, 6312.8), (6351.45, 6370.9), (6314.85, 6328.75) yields 0.26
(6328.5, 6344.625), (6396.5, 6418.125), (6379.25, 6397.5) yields 0.67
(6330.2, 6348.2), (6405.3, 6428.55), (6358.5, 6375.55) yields 1.19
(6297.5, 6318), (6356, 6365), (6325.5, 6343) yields 0.46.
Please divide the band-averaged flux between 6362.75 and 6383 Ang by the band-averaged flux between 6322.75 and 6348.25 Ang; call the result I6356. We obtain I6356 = 1.0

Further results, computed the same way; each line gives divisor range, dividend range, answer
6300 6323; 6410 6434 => 0.93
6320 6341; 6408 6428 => 0.98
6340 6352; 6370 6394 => 1.03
